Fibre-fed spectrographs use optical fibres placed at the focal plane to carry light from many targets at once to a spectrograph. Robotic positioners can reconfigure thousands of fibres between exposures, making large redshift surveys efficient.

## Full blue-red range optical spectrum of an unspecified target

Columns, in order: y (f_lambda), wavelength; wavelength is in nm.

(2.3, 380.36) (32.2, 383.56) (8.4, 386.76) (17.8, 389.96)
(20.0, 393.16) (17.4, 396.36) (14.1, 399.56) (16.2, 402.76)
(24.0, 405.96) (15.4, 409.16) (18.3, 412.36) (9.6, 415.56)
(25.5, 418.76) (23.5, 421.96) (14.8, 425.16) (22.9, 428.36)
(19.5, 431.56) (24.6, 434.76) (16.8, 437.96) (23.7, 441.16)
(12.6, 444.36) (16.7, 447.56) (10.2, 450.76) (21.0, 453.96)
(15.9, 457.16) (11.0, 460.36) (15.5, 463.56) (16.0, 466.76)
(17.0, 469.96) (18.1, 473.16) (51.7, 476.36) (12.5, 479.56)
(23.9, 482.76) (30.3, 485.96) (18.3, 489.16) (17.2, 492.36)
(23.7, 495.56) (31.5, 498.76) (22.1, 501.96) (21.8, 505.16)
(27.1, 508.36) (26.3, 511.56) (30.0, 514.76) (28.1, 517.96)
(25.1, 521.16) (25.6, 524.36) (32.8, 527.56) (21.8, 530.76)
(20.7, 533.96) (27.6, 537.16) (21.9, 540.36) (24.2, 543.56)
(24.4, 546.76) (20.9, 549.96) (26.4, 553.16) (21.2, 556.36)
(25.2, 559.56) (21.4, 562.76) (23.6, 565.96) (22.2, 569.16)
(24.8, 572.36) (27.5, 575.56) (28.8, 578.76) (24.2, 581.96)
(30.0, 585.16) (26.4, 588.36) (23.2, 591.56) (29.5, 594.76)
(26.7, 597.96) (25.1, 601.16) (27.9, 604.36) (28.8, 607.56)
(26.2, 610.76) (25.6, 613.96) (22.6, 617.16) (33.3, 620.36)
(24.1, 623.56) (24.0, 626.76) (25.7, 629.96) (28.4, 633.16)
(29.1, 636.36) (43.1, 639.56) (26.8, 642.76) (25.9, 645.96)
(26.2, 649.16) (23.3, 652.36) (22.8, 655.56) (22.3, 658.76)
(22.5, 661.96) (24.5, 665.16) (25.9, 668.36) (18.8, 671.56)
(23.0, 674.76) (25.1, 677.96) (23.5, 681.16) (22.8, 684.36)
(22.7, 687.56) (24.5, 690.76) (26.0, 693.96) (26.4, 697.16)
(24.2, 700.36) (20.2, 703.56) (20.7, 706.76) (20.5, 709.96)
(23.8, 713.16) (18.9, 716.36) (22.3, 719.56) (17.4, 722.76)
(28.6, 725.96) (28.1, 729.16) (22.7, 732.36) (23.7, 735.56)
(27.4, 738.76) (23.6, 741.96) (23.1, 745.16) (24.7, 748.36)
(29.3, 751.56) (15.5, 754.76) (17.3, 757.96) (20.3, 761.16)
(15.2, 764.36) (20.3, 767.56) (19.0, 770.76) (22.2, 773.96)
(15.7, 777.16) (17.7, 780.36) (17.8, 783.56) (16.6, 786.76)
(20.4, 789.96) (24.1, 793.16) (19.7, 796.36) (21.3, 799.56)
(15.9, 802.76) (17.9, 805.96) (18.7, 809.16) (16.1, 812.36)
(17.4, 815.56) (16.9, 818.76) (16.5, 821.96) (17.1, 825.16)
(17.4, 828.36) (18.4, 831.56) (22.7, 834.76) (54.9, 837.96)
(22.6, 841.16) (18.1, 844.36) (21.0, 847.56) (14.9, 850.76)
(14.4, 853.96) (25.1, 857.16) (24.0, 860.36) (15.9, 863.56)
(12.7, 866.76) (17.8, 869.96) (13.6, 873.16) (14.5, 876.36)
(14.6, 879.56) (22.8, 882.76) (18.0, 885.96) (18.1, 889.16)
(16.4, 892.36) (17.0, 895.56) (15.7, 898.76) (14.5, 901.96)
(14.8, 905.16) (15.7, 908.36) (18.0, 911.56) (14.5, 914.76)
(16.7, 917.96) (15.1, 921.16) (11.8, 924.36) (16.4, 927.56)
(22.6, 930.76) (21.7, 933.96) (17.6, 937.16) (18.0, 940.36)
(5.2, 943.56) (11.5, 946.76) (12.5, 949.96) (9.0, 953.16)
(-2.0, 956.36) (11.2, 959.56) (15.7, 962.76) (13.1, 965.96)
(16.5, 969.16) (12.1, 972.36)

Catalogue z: 0.28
